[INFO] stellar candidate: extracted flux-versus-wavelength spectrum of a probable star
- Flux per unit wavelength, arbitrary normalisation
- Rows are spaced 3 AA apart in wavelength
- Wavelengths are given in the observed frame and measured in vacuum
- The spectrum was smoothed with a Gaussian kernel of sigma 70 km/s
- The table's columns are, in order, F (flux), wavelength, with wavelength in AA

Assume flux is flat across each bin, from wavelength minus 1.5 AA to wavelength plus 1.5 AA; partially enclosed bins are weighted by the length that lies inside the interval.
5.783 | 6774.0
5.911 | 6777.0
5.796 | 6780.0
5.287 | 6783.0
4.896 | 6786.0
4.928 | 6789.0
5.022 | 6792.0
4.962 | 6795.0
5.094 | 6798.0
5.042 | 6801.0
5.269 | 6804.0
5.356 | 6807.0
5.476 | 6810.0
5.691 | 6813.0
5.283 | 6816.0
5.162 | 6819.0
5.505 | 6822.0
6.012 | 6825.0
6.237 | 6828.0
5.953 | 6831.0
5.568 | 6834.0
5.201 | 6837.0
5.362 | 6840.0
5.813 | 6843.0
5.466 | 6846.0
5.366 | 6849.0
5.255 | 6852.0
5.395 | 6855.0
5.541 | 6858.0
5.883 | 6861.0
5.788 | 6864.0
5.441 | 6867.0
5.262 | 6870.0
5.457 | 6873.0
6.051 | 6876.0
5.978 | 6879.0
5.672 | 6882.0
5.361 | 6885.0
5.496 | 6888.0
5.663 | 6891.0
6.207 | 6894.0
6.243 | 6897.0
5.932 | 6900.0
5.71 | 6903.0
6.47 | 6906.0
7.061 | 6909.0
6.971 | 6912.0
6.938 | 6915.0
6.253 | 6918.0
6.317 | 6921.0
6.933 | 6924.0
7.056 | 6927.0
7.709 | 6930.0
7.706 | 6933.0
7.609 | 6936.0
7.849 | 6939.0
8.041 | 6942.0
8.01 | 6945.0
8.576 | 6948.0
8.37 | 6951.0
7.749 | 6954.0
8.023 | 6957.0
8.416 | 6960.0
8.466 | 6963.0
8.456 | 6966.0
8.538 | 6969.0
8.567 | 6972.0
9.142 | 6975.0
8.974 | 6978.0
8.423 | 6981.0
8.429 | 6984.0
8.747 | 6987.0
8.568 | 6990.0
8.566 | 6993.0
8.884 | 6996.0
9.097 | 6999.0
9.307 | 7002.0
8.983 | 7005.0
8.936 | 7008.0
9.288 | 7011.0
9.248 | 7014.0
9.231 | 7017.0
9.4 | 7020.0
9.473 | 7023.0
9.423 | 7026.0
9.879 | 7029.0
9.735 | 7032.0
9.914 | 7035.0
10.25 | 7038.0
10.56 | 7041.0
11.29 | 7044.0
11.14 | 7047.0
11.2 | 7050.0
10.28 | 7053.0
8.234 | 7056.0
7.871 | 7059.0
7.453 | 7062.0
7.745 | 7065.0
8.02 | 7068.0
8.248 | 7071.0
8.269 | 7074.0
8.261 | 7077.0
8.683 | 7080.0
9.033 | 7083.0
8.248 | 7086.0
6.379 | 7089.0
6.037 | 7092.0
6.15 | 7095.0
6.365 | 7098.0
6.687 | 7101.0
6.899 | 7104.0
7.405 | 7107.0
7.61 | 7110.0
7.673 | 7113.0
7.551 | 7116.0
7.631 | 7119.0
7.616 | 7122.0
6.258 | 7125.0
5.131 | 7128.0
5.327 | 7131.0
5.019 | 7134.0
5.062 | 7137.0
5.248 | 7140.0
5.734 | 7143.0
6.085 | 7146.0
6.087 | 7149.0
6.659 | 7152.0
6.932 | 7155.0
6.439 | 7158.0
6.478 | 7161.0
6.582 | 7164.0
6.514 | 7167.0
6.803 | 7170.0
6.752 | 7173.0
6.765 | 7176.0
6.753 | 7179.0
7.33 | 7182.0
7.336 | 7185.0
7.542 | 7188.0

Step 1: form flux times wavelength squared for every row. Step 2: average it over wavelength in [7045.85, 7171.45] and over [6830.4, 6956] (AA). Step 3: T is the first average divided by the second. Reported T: 1.20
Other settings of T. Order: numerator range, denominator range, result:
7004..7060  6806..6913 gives 1.78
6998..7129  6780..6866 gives 1.67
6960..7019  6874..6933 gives 1.43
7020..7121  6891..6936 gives 1.33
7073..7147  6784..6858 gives 1.37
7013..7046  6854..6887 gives 1.84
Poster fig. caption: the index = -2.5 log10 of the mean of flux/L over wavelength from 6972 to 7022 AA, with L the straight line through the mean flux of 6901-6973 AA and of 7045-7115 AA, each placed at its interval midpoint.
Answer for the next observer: -0.16 mag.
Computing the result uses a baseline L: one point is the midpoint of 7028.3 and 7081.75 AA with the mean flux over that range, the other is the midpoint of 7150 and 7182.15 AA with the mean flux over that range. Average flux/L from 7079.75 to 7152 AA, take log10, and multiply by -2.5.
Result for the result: 0.19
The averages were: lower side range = 9.27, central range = 6.63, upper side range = 6.69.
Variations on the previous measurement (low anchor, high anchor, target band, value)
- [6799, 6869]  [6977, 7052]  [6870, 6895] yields 0.16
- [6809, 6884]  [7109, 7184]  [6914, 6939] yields -0.22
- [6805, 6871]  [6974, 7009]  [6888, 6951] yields 0.05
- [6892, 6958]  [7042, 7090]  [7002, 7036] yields -0.14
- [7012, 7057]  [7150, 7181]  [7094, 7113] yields 0.18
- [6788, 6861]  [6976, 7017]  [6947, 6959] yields -0.02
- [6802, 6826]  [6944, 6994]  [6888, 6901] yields 0.18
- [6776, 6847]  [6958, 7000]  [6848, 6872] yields 0.16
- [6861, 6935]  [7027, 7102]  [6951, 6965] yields -0.15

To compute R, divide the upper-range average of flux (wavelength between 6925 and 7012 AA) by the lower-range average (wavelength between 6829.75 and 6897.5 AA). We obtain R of 1.5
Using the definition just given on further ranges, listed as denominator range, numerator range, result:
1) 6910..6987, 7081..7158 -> 0.83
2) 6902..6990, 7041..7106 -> 1.06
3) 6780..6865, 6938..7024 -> 1.60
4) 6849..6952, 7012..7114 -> 1.33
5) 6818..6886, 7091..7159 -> 1.15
